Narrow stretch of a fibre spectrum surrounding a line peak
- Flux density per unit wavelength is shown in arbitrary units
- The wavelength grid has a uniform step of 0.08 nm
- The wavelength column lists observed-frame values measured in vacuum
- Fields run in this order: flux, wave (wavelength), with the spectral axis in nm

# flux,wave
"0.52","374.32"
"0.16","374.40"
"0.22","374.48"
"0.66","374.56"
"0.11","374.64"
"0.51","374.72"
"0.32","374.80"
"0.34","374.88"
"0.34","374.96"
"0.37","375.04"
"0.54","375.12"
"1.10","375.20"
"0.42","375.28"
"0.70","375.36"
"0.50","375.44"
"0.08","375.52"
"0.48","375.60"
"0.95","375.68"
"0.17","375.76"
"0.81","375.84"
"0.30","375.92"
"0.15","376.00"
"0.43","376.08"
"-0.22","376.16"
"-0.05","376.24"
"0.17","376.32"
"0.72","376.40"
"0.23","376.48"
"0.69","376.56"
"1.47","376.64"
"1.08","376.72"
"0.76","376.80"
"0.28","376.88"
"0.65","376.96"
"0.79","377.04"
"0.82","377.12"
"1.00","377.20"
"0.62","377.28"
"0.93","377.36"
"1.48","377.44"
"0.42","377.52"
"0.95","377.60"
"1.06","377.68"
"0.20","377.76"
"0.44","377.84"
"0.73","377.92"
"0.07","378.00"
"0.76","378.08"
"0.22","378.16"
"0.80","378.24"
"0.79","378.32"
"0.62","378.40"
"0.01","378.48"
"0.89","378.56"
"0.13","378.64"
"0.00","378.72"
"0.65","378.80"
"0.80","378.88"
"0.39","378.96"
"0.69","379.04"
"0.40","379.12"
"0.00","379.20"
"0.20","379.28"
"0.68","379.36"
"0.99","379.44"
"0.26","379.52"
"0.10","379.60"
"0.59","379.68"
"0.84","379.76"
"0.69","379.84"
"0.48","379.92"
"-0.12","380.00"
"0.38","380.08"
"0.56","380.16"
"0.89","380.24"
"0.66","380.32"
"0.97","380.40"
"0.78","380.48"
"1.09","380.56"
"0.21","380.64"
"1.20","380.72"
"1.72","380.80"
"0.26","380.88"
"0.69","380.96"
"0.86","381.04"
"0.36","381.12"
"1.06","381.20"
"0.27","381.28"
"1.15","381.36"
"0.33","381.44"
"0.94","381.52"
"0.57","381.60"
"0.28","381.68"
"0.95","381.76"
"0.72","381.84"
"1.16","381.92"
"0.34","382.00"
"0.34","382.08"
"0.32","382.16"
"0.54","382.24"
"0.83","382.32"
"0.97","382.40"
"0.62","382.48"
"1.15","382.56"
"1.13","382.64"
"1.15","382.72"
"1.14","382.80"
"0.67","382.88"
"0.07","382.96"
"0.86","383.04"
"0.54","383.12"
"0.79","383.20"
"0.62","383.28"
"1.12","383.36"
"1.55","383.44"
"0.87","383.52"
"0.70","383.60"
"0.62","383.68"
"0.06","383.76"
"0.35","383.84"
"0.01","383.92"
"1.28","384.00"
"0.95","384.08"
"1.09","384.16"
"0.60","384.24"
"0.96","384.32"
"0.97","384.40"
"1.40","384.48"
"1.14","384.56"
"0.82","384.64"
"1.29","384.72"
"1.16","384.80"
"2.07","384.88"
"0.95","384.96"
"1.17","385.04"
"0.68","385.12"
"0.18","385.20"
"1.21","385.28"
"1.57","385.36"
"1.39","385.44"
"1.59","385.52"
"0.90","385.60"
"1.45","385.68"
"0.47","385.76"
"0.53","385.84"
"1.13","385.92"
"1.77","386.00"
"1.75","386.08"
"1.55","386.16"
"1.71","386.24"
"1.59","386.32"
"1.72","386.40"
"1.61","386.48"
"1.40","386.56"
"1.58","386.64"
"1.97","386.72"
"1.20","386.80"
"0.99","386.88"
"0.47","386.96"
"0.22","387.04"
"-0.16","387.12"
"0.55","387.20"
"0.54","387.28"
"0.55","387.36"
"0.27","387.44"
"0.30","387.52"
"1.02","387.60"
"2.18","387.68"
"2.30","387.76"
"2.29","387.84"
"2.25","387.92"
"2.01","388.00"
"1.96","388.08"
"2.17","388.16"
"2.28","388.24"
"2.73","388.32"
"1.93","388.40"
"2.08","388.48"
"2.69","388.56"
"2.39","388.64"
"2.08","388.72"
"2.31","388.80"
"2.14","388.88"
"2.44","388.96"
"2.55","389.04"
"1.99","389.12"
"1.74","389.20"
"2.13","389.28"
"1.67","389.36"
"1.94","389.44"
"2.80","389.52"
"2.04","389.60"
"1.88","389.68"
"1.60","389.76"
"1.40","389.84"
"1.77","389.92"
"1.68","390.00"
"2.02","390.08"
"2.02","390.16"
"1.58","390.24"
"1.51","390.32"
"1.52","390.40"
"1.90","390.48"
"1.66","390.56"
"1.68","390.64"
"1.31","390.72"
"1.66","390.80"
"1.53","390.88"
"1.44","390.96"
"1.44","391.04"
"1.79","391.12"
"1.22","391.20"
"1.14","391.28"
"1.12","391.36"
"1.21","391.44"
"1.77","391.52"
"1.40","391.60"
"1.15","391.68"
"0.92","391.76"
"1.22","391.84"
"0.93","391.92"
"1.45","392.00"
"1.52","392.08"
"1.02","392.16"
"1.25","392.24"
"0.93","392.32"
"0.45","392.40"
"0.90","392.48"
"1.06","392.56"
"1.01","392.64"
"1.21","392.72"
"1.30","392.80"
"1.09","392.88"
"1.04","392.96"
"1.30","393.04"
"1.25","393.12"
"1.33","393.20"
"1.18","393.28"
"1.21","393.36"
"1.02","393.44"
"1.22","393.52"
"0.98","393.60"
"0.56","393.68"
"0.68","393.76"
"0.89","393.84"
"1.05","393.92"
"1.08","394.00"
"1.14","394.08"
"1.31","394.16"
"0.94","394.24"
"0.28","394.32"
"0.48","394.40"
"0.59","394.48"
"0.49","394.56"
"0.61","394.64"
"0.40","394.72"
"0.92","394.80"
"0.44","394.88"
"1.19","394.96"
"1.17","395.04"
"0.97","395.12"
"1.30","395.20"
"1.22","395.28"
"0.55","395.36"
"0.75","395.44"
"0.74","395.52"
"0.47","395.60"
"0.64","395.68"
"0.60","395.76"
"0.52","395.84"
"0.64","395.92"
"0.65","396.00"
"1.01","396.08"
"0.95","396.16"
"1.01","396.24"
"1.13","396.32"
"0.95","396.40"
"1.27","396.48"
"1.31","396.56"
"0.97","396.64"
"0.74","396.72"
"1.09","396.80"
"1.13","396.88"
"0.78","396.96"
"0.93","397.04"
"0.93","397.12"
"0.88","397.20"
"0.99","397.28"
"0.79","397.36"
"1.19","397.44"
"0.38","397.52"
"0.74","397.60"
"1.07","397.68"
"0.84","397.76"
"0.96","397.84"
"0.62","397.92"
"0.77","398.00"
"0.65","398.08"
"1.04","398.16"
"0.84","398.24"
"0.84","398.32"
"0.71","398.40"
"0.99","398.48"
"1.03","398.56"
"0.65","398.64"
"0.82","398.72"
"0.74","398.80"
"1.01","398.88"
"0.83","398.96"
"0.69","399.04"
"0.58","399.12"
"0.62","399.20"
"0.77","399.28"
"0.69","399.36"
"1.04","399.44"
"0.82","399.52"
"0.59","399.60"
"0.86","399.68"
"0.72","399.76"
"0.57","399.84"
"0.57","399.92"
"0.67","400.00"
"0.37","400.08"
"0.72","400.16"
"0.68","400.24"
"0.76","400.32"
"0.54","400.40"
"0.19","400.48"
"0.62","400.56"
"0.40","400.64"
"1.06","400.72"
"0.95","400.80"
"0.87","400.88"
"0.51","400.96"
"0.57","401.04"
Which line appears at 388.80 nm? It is Ly-alpha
